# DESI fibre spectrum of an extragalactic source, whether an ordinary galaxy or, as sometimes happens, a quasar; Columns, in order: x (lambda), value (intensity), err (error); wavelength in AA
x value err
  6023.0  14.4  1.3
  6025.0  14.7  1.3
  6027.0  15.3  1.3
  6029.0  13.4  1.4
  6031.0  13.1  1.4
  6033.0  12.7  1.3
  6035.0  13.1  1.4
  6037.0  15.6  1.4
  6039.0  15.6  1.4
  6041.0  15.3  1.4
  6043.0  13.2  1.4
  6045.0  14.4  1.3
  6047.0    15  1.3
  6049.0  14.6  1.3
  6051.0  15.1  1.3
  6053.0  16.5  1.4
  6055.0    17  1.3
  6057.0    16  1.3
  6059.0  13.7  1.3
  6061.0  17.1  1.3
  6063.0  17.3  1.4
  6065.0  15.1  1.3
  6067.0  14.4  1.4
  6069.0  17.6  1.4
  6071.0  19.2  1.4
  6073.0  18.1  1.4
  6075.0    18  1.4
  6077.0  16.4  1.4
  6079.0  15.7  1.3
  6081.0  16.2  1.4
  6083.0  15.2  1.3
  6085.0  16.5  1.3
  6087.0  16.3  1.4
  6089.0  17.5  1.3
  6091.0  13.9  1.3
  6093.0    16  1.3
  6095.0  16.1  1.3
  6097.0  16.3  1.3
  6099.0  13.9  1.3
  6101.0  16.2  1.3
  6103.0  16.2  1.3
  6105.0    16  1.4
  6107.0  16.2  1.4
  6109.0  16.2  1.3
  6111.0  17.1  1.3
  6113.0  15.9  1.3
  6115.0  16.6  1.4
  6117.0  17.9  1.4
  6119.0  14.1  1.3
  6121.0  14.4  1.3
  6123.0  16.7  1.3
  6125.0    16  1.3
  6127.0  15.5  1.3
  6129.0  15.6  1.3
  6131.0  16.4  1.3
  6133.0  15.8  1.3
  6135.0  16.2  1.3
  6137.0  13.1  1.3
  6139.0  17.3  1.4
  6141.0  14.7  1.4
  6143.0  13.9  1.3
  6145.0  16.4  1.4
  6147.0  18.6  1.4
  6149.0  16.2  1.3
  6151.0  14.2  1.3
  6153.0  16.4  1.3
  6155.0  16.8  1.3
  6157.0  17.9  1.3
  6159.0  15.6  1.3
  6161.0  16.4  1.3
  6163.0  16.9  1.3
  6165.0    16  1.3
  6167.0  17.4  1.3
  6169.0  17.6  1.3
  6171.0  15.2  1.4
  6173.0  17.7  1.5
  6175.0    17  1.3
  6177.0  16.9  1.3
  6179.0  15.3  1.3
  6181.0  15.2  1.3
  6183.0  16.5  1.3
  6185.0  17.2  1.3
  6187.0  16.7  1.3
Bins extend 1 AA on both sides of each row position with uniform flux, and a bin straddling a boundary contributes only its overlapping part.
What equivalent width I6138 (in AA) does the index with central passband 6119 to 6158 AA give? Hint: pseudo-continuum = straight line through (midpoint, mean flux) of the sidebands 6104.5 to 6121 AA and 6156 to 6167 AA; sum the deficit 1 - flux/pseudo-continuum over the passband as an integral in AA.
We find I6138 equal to 1.31 AA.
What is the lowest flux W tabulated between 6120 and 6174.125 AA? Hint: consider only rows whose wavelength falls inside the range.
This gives 13.1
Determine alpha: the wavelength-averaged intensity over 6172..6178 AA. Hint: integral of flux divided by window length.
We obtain 17.2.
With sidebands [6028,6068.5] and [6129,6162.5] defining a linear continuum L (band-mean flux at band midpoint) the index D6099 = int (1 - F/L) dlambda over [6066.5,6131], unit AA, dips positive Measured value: -3.00 AA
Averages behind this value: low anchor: 14.9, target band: 16.2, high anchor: 16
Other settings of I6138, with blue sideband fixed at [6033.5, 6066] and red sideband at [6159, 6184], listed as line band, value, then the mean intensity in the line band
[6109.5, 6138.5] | 0.28 AA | 15.8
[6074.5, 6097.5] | -0.77 AA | 16.1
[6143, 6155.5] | 0.02 AA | 16.2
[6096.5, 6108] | 0.00 AA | 15.8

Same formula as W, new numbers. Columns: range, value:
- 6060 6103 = 13.9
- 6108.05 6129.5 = 14.1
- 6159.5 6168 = 16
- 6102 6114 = 15.9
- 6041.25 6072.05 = 13.2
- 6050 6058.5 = 15.1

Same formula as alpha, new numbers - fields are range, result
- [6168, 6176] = 16.9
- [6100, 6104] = 16.2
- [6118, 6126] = 15.3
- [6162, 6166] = 16.4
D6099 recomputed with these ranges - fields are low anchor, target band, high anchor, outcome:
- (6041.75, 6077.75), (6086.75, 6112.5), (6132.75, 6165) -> 0.1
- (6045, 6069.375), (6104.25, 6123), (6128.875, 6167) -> -0.2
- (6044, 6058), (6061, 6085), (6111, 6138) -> -1.7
